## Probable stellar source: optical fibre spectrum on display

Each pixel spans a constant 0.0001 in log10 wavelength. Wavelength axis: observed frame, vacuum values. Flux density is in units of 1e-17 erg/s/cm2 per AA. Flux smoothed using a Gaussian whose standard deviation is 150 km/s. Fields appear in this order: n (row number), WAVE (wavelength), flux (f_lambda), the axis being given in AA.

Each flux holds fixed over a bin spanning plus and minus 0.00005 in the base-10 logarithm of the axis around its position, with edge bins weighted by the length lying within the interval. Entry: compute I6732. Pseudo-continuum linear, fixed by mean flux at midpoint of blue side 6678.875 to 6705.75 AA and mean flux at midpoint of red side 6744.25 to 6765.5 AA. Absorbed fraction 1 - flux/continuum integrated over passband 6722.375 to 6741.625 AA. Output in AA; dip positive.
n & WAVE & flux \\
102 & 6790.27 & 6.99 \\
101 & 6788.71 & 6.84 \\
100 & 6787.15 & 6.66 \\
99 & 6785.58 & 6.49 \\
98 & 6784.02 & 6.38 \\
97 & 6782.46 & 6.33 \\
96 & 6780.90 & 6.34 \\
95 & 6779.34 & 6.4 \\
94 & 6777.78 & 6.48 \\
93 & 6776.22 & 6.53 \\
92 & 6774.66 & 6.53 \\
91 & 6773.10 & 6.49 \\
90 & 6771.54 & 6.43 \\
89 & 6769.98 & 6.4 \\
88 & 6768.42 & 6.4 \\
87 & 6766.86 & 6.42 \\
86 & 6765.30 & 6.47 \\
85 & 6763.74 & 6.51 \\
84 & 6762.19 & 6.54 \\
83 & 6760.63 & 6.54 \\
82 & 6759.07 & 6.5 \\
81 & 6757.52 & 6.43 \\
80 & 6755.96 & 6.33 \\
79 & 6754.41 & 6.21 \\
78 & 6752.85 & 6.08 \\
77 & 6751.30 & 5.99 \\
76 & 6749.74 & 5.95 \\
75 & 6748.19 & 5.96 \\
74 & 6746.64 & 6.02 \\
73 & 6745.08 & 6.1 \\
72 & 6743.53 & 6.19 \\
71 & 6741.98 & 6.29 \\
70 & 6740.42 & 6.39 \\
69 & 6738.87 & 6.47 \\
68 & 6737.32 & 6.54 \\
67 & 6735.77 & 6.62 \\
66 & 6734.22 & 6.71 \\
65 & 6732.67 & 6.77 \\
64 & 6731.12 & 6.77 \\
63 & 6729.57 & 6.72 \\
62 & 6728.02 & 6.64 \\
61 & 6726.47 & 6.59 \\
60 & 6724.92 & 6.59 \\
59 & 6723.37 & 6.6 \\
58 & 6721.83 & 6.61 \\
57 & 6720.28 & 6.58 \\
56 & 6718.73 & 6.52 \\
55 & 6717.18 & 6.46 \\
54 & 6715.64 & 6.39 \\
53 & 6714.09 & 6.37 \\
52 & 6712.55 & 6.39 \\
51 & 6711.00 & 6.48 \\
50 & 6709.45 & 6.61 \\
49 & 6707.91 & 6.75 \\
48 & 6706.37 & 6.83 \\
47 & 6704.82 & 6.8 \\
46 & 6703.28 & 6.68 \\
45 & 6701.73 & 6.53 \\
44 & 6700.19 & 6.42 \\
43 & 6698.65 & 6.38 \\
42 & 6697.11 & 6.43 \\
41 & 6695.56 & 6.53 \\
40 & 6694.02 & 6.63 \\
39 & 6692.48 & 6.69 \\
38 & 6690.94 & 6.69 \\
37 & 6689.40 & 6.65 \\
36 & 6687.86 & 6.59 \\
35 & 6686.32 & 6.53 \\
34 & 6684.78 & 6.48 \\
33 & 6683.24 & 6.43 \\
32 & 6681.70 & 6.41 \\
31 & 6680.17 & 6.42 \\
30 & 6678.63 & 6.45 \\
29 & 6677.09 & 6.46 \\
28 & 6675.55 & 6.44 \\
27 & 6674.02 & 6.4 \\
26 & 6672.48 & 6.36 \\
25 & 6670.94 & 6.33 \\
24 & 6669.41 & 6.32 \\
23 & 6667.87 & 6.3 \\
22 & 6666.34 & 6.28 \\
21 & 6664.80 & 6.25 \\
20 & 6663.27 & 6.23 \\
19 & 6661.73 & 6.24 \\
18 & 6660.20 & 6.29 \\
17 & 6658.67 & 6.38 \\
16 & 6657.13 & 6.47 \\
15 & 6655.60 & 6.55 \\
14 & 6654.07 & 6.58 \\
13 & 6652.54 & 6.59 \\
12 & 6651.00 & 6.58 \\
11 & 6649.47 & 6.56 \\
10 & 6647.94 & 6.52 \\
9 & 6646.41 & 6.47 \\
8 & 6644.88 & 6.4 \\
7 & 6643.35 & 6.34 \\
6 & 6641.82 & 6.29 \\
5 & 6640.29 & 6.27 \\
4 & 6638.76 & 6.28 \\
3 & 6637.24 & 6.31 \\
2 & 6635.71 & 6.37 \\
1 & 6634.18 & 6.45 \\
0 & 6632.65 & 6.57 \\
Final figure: -0.8 AA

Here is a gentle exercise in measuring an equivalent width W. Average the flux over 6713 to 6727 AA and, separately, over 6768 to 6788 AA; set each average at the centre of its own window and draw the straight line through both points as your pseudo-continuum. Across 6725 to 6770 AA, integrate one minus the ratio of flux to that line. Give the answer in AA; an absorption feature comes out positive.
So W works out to 0.61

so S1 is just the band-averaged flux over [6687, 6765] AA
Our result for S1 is 6.48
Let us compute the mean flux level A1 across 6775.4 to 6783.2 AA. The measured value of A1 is 6.42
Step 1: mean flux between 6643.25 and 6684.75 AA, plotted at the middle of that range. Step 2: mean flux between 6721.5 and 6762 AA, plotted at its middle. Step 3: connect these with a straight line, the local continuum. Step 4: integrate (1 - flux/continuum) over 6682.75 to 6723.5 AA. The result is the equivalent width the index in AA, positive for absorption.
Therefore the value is -0.94 AA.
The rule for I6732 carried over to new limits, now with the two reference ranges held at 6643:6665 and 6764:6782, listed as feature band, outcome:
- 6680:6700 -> -0.28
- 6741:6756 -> 0.78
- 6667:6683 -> 0.12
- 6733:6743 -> -0.10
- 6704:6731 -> -0.63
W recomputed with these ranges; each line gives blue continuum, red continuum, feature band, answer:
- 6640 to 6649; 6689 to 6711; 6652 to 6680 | 0.40 AA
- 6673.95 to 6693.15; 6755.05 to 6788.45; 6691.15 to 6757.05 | 0.24 AA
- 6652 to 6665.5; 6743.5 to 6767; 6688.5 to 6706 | -0.68 AA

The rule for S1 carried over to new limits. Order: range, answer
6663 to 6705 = 6.47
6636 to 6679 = 6.39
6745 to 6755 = 6.03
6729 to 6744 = 6.55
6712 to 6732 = 6.56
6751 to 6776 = 6.4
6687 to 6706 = 6.59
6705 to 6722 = 6.55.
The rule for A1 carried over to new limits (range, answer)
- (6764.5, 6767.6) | 6.44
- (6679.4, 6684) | 6.43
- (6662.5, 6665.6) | 6.23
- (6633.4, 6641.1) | 6.34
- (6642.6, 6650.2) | 6.46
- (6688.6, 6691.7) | 6.67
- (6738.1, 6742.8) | 6.38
